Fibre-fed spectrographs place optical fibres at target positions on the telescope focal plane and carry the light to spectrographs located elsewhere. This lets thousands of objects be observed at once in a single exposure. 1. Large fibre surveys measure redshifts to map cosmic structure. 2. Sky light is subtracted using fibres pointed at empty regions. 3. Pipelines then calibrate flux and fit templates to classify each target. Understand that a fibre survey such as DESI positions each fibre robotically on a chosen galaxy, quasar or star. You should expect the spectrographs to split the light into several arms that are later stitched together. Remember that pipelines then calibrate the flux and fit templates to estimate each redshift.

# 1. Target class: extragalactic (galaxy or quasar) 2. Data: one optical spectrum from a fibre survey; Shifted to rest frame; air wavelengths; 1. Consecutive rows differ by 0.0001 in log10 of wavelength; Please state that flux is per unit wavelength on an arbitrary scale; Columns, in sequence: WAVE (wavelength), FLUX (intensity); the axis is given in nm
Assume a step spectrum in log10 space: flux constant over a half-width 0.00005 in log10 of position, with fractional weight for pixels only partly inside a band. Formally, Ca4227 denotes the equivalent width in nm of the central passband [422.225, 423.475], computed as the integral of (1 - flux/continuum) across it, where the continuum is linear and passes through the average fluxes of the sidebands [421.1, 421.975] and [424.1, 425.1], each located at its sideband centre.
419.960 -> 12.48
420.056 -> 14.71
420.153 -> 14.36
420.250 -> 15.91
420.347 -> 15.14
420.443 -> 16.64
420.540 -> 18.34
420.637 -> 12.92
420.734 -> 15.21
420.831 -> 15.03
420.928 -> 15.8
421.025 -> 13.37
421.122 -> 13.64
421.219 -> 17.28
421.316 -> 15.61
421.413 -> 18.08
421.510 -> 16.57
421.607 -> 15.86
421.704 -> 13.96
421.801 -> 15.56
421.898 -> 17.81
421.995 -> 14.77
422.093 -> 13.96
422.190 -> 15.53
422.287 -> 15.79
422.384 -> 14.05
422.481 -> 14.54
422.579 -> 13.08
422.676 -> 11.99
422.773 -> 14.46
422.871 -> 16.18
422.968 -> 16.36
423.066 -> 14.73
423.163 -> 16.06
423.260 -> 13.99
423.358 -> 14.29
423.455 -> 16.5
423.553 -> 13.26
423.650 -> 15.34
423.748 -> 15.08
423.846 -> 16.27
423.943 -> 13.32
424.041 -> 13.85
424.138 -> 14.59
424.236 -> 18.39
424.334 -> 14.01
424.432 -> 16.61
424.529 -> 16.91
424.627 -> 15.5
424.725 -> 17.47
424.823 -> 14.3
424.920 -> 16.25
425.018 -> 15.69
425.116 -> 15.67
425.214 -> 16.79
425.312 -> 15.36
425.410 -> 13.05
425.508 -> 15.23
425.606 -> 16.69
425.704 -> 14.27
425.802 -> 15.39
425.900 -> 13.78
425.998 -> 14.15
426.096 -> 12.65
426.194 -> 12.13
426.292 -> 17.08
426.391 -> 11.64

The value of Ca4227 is 0.10 nm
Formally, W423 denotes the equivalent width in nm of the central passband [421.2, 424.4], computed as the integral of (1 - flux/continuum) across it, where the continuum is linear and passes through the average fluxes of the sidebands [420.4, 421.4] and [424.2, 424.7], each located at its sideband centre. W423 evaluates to 0.14 nm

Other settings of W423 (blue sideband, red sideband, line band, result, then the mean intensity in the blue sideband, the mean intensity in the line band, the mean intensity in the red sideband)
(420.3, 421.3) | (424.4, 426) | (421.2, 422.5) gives -0.02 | 15.3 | 15.7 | 15.5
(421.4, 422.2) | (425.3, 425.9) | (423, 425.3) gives -0.04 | 15.7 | 15.4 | 14.9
